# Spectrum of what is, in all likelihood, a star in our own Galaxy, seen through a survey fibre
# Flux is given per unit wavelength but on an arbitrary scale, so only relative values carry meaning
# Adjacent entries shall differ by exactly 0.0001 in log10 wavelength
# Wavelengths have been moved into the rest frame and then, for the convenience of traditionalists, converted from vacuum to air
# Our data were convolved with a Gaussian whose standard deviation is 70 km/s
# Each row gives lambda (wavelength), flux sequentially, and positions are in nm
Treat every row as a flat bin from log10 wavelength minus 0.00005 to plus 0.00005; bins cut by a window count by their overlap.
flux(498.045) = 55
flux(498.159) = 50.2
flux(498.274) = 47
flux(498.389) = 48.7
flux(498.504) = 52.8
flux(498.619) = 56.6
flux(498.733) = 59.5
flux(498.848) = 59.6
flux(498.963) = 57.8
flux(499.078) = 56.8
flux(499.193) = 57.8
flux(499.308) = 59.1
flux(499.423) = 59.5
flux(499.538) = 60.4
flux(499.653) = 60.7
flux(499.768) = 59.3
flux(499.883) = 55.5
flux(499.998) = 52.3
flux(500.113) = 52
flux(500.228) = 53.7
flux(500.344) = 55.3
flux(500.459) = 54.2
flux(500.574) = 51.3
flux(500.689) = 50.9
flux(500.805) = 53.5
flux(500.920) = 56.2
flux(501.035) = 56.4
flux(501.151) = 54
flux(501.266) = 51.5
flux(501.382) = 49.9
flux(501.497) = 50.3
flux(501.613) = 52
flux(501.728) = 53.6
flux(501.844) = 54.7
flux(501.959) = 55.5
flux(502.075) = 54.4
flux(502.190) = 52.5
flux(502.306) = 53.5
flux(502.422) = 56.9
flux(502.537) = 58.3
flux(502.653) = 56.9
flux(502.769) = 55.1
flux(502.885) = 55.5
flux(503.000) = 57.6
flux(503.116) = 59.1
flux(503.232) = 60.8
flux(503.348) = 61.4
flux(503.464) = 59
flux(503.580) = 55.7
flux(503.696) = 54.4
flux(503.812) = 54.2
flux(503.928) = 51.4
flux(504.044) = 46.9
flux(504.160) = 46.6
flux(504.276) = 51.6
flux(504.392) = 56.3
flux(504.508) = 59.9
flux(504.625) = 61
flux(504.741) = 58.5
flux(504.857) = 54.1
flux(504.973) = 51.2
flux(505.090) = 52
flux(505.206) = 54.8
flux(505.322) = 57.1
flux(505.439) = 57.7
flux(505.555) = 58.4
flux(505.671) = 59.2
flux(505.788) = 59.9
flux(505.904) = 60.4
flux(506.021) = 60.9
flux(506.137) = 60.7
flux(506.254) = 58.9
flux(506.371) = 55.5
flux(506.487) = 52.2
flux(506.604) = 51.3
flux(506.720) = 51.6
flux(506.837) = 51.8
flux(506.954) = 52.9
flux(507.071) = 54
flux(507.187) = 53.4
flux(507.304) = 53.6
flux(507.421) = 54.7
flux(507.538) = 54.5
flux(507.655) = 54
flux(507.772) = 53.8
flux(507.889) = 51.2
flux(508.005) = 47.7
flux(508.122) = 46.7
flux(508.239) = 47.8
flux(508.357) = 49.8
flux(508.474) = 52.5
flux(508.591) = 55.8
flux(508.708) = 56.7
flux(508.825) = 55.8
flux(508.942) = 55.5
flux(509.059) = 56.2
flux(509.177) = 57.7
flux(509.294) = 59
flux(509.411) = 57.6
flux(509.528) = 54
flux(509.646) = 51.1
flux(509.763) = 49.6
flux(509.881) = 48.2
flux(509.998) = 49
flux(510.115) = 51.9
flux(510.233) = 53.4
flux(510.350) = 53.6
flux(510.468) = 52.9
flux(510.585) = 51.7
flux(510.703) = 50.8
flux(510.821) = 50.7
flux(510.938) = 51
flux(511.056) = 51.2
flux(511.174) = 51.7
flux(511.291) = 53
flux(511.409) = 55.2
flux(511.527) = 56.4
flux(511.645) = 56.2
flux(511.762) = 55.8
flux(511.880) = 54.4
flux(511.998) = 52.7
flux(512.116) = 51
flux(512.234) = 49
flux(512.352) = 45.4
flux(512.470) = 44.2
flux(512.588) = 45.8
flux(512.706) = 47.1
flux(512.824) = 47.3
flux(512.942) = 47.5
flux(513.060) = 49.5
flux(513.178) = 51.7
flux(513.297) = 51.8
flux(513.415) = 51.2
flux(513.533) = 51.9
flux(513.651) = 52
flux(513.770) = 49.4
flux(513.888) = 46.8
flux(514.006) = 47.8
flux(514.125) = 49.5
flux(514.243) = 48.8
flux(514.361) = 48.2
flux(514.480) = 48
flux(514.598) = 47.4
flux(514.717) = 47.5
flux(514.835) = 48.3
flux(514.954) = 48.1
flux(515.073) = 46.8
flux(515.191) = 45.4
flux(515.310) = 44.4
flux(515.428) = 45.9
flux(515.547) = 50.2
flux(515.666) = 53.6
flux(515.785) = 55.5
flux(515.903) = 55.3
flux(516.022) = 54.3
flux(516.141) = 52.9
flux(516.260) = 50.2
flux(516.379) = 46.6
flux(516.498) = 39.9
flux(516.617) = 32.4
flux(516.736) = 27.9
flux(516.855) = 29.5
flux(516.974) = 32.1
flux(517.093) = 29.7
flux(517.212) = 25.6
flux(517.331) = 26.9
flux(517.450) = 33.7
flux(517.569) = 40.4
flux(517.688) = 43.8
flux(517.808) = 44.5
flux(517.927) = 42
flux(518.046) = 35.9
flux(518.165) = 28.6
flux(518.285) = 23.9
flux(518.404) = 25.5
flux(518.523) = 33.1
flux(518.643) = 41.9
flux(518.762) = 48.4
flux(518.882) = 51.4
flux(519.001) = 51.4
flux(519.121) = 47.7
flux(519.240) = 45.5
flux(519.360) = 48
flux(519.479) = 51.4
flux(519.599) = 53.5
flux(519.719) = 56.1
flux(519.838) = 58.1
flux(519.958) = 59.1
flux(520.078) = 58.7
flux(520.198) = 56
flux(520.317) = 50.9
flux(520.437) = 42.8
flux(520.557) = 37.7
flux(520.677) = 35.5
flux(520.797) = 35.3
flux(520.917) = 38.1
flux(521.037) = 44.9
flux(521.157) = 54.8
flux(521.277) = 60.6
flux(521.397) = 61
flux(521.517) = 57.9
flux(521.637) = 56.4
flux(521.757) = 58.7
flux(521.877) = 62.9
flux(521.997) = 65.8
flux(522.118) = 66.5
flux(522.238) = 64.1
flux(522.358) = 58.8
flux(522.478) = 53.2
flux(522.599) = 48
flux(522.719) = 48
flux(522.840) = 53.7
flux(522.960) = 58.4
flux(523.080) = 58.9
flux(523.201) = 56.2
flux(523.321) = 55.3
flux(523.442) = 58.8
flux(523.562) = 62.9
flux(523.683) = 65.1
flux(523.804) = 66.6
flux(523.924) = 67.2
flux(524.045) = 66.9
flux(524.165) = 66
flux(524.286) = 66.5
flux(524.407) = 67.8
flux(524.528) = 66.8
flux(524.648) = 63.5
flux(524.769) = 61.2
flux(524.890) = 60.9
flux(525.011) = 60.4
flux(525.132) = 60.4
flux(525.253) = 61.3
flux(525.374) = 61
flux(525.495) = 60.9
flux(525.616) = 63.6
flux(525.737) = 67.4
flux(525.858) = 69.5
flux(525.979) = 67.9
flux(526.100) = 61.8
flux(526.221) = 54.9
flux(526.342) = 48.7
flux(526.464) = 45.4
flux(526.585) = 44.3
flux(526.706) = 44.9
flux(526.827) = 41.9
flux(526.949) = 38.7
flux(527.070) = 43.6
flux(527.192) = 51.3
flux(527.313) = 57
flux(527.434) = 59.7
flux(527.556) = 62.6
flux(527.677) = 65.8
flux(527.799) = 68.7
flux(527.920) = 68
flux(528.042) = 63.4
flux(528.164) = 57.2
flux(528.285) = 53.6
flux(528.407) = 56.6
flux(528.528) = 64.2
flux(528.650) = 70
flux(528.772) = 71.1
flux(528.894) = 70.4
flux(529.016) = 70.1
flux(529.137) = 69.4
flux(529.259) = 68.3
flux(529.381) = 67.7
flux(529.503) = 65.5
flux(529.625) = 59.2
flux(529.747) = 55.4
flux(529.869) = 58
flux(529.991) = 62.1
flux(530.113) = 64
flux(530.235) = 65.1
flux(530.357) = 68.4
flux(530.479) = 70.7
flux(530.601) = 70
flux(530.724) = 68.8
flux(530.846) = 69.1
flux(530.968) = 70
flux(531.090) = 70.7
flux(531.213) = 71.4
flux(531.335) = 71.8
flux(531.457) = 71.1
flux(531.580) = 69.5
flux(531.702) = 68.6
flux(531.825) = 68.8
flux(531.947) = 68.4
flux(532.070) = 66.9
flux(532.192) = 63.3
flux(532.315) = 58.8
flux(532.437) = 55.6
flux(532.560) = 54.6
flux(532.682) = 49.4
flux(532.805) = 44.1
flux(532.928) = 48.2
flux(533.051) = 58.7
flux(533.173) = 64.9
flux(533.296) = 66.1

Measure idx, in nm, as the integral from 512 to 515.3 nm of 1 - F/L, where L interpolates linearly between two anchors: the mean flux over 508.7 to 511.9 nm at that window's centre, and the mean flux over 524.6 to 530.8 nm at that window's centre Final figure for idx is 0.39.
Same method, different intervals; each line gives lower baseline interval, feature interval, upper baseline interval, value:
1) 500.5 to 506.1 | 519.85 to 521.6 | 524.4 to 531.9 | 0.30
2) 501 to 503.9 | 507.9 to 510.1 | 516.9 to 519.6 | -0.19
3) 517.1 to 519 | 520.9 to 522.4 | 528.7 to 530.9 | -0.41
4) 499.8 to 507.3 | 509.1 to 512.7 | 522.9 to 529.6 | 0.30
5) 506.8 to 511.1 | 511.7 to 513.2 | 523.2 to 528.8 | 0.14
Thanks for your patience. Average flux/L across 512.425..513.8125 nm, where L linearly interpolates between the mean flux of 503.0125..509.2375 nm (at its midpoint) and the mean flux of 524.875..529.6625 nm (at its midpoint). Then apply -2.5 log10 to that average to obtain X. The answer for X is 0.15 mag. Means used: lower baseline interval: 54.9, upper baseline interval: 59.9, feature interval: 49.2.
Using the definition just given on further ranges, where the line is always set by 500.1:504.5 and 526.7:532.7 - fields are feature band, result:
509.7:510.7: 0.11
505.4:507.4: -0.01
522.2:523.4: 0.10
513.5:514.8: 0.19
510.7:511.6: 0.09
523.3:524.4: -0.06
